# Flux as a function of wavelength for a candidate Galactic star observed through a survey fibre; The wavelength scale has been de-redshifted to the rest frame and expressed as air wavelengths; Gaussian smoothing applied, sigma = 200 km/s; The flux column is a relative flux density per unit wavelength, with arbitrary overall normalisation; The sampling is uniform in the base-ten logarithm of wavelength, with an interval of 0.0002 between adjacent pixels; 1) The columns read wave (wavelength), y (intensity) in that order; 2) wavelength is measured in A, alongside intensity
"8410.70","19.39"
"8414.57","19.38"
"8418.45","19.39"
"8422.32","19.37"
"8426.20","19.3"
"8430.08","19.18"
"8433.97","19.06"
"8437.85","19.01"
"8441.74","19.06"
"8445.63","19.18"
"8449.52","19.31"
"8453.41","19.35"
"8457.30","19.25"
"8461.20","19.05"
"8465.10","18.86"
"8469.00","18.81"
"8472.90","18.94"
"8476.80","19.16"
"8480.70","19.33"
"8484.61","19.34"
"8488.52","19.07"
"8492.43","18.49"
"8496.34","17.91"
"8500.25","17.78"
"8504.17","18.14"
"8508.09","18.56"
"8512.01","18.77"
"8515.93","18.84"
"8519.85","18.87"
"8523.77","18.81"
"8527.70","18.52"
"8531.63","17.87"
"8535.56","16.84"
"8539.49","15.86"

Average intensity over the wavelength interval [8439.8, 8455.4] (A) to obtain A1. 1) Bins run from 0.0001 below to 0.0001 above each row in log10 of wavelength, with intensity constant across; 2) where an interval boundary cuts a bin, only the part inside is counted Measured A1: 19.2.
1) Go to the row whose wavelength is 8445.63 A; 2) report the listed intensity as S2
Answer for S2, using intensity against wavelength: 19.18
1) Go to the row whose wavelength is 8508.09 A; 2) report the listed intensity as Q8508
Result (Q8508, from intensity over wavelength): 18.56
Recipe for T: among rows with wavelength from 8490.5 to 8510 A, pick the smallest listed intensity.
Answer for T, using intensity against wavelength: 17.78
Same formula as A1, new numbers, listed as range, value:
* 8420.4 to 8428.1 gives 19.3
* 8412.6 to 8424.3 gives 19.4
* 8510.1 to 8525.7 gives 18.8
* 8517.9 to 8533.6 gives 18.5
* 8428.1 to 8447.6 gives 19.1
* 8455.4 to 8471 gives 19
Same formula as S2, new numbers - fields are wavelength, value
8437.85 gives 19.01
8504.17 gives 18.14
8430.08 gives 19.18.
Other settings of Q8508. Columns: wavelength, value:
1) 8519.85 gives 18.87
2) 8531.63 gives 17.87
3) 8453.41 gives 19.35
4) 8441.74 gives 19.06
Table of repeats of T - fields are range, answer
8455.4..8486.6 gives 18.81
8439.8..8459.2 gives 19.06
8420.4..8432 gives 19.18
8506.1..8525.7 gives 18.56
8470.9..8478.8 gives 18.94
